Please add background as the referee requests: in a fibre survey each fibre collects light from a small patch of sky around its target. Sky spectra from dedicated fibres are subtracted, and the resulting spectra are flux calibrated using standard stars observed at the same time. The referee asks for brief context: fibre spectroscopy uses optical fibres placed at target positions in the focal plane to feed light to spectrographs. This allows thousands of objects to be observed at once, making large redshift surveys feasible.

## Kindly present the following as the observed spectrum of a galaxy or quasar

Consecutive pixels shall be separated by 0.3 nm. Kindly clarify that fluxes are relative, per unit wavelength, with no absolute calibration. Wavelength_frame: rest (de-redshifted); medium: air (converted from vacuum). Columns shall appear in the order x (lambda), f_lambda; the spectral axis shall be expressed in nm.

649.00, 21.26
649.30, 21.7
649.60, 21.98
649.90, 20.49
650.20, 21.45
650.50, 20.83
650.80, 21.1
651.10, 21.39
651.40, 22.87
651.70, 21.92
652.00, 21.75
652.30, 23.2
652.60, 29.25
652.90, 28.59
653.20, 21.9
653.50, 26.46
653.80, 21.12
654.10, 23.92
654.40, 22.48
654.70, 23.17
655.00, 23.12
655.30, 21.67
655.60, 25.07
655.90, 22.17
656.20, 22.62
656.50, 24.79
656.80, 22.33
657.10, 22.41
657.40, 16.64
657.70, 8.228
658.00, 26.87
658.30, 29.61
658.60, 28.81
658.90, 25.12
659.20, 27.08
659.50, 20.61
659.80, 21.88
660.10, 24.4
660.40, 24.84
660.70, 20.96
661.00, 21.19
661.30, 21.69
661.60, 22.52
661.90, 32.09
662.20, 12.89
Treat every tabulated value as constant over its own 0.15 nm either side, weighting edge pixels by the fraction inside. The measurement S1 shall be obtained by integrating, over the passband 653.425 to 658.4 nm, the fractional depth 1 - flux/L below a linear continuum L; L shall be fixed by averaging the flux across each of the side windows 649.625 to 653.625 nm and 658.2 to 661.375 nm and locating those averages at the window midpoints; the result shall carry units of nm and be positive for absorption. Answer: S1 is 0.269 nm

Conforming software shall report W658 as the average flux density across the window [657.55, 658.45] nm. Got 21.6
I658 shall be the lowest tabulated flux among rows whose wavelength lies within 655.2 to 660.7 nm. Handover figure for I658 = 8.228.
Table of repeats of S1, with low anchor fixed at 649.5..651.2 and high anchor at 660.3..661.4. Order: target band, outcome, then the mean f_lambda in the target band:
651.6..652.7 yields -0.13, 23.9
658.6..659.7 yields -0.14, 24.8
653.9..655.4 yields -0.09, 22.9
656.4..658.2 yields 0.12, 20.3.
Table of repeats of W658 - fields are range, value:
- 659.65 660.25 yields 23.1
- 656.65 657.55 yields 20.5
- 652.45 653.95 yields 25.5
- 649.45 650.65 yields 21.2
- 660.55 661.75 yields 21.6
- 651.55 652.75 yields 24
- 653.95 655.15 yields 23.2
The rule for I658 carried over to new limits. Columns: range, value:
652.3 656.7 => 21.12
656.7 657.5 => 16.64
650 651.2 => 20.83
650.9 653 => 21.39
